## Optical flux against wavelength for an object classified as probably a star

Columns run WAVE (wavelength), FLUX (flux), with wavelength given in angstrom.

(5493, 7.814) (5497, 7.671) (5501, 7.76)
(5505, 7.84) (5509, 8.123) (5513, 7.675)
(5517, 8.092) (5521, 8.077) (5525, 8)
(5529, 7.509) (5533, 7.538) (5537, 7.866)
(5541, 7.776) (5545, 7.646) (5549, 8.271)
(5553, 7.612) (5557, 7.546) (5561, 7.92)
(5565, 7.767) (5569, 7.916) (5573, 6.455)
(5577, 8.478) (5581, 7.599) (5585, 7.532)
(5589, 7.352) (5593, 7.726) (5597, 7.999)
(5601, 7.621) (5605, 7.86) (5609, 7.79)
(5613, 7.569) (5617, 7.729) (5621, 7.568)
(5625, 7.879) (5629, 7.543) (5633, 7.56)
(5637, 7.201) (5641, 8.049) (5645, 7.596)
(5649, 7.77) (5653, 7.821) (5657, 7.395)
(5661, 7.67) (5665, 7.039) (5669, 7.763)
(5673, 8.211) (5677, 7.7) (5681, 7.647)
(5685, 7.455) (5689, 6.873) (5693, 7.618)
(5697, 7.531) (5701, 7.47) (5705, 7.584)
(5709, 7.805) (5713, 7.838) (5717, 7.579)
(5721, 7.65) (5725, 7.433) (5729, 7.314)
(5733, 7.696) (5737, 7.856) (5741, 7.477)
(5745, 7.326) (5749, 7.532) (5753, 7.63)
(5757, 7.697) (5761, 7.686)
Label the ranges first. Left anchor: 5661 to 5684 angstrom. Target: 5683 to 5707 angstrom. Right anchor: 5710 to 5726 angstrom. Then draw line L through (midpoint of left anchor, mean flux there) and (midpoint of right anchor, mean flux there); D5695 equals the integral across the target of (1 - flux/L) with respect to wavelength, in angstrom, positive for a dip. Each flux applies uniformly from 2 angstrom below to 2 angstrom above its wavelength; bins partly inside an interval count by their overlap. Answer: 0.73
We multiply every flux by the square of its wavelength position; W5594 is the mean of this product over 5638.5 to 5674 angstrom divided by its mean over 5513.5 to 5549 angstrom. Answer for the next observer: 1.03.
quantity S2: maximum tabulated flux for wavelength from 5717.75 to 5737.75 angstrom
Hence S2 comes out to 7.856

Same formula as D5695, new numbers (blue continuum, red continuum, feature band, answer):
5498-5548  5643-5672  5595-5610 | -0.2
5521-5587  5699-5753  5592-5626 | -0.3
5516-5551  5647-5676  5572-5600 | 0.5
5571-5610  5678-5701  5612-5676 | -1.0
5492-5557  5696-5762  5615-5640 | 0.3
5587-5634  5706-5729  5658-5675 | 0.0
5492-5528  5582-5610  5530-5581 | 0.4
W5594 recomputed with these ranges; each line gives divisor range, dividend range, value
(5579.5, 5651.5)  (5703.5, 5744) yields 1.03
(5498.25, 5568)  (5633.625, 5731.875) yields 1.02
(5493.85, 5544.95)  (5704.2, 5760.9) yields 1.05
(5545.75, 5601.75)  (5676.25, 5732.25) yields 1.03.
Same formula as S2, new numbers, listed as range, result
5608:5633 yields 7.879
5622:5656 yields 8.049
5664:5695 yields 8.211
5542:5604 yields 8.478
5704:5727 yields 7.838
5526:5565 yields 8.271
